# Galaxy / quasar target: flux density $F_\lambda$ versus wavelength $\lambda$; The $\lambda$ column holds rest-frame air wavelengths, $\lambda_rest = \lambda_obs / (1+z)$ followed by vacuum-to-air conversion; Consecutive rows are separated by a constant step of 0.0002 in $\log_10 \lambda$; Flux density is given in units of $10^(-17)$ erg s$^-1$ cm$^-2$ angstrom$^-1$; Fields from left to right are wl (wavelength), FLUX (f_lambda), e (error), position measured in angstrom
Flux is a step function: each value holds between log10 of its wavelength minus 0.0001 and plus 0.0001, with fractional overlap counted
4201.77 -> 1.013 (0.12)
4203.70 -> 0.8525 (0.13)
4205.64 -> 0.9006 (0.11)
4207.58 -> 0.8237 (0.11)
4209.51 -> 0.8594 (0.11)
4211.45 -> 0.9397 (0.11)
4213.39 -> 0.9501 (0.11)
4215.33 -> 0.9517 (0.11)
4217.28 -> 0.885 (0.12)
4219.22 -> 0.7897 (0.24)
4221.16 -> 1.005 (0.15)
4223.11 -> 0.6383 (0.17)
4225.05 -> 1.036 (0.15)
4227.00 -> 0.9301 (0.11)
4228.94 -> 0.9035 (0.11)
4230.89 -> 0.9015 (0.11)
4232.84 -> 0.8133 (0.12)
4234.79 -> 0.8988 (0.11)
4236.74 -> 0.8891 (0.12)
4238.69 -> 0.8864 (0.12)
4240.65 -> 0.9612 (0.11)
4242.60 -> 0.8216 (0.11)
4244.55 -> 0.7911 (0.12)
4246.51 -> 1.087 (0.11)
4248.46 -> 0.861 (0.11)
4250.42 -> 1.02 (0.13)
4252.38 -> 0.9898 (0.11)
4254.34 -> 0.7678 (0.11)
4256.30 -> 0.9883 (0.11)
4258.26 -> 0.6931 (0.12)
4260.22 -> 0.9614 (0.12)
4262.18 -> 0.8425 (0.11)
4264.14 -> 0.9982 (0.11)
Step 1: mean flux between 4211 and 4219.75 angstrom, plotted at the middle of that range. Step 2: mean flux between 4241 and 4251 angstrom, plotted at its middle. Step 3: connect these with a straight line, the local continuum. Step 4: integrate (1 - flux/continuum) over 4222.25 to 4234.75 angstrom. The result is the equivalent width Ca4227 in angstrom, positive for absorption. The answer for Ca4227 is 0.49 angstrom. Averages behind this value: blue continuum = 0.906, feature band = 0.875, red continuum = 0.915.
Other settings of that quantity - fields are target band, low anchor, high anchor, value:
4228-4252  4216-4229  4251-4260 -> -0.7 angstrom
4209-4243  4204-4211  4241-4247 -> -0.6 angstrom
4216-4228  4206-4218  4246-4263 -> 0.3 angstrom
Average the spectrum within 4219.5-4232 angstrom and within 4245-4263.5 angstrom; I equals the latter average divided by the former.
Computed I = 1.02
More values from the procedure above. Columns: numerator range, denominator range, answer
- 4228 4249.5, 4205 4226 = 1.00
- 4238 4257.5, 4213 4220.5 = 1.02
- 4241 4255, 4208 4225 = 1.03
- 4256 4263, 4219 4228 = 0.97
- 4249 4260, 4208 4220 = 1.00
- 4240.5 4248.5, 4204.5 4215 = 1.01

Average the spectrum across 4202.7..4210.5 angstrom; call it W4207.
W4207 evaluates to 0.861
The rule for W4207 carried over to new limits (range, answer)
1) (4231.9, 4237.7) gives 0.867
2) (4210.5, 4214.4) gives 0.945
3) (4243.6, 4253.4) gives 0.949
